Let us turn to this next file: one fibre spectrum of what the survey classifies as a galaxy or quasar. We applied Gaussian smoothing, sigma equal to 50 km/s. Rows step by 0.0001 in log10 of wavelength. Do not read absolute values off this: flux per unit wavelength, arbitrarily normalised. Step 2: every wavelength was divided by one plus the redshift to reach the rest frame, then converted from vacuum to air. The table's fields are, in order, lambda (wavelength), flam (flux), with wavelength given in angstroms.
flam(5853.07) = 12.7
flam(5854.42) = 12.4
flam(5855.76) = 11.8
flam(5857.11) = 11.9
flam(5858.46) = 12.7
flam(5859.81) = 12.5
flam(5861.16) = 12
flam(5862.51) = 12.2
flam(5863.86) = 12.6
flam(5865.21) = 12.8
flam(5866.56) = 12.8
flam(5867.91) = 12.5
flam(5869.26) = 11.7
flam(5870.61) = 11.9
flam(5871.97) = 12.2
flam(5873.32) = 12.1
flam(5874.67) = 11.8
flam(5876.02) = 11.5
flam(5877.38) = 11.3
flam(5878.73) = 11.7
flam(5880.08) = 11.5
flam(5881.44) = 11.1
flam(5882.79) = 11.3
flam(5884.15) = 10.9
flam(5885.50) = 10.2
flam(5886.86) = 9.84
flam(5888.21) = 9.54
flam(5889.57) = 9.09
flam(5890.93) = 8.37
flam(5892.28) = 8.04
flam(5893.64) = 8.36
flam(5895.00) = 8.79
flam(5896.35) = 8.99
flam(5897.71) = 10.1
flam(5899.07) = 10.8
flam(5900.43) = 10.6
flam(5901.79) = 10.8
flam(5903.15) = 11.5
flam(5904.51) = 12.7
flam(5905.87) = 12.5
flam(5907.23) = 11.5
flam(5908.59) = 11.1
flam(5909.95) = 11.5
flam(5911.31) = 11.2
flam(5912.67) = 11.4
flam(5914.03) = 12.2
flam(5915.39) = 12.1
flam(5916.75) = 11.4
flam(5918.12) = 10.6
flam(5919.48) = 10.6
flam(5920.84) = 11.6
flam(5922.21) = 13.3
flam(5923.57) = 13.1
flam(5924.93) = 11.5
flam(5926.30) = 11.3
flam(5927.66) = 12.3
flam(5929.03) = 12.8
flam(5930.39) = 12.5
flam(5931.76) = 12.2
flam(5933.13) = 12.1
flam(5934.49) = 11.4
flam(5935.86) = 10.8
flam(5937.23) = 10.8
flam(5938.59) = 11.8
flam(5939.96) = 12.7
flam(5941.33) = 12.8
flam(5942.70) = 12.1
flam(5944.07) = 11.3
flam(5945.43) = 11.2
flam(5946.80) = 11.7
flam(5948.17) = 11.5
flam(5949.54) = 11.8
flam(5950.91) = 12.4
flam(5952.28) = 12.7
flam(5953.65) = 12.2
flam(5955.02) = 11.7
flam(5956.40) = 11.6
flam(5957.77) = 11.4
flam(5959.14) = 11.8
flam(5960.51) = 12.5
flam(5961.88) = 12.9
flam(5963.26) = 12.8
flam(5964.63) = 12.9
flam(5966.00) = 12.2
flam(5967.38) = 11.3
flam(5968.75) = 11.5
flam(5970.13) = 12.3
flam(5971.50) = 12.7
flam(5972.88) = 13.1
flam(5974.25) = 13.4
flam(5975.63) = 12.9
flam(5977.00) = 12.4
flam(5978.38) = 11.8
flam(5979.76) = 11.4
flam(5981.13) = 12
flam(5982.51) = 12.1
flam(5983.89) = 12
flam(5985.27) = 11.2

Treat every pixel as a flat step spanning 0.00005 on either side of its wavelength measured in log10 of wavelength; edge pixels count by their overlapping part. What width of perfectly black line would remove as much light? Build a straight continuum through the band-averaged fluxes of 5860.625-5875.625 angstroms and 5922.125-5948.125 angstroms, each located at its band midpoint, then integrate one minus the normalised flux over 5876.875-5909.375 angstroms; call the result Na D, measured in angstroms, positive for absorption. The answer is 4.5 angstroms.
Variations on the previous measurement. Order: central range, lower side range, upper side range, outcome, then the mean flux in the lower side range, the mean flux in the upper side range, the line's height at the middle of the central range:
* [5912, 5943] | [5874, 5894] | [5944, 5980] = -1.48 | 10.3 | 12.2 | 11.3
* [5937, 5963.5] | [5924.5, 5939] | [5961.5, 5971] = 0.09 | 11.8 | 12.3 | 12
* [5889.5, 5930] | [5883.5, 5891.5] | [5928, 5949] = -1.52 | 9.67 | 11.9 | 10.6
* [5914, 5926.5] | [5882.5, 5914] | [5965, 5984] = -0.93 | 10.4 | 12.2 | 10.9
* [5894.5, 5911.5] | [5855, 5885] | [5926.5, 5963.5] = 1.44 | 11.9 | 12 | 12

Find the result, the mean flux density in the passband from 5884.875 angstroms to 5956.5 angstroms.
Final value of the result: 11.3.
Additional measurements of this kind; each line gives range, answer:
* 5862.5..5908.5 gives 11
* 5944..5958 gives 11.8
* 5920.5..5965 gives 12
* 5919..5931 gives 12.1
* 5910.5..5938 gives 11.8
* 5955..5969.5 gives 12.1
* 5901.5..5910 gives 11.7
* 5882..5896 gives 9.45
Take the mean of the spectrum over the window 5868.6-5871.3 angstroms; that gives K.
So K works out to 11.8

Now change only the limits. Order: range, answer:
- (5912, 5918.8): 11.5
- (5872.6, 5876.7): 11.8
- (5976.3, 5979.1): 12.1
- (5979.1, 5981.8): 11.7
